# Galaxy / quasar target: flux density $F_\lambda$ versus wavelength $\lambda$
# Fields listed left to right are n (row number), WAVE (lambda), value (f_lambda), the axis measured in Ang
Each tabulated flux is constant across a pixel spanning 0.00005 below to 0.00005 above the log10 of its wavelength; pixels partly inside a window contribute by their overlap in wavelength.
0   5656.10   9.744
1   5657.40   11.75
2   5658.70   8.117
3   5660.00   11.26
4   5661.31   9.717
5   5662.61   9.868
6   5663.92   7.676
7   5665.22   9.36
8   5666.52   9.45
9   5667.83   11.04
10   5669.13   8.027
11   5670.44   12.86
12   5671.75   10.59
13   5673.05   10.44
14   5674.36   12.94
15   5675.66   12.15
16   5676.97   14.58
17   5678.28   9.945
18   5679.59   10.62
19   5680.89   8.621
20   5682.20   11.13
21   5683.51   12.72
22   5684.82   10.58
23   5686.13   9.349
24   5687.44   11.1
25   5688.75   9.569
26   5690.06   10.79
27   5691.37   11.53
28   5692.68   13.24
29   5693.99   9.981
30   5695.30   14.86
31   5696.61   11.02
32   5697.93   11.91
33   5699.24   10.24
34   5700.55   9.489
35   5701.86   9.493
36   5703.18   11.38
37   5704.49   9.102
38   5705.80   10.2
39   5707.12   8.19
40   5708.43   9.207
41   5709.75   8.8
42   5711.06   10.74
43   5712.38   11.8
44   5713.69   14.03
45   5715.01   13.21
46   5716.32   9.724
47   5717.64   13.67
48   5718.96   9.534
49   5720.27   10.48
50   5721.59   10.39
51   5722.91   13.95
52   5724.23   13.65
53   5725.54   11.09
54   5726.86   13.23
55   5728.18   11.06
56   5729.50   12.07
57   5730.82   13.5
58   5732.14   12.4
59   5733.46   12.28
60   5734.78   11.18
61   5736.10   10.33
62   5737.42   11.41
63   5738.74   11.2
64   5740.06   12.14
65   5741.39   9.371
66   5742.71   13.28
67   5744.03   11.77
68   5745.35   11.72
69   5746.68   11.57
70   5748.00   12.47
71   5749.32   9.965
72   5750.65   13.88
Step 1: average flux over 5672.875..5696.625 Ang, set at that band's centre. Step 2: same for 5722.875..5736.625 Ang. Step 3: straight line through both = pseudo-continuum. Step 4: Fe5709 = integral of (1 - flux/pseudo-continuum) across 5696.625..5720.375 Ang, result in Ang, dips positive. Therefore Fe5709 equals 2.3 Ang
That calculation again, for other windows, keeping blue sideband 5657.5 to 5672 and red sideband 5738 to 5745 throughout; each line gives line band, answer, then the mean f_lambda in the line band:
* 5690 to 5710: 0.0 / 10.6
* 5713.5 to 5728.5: -1.2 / 12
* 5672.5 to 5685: -1.5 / 11.4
